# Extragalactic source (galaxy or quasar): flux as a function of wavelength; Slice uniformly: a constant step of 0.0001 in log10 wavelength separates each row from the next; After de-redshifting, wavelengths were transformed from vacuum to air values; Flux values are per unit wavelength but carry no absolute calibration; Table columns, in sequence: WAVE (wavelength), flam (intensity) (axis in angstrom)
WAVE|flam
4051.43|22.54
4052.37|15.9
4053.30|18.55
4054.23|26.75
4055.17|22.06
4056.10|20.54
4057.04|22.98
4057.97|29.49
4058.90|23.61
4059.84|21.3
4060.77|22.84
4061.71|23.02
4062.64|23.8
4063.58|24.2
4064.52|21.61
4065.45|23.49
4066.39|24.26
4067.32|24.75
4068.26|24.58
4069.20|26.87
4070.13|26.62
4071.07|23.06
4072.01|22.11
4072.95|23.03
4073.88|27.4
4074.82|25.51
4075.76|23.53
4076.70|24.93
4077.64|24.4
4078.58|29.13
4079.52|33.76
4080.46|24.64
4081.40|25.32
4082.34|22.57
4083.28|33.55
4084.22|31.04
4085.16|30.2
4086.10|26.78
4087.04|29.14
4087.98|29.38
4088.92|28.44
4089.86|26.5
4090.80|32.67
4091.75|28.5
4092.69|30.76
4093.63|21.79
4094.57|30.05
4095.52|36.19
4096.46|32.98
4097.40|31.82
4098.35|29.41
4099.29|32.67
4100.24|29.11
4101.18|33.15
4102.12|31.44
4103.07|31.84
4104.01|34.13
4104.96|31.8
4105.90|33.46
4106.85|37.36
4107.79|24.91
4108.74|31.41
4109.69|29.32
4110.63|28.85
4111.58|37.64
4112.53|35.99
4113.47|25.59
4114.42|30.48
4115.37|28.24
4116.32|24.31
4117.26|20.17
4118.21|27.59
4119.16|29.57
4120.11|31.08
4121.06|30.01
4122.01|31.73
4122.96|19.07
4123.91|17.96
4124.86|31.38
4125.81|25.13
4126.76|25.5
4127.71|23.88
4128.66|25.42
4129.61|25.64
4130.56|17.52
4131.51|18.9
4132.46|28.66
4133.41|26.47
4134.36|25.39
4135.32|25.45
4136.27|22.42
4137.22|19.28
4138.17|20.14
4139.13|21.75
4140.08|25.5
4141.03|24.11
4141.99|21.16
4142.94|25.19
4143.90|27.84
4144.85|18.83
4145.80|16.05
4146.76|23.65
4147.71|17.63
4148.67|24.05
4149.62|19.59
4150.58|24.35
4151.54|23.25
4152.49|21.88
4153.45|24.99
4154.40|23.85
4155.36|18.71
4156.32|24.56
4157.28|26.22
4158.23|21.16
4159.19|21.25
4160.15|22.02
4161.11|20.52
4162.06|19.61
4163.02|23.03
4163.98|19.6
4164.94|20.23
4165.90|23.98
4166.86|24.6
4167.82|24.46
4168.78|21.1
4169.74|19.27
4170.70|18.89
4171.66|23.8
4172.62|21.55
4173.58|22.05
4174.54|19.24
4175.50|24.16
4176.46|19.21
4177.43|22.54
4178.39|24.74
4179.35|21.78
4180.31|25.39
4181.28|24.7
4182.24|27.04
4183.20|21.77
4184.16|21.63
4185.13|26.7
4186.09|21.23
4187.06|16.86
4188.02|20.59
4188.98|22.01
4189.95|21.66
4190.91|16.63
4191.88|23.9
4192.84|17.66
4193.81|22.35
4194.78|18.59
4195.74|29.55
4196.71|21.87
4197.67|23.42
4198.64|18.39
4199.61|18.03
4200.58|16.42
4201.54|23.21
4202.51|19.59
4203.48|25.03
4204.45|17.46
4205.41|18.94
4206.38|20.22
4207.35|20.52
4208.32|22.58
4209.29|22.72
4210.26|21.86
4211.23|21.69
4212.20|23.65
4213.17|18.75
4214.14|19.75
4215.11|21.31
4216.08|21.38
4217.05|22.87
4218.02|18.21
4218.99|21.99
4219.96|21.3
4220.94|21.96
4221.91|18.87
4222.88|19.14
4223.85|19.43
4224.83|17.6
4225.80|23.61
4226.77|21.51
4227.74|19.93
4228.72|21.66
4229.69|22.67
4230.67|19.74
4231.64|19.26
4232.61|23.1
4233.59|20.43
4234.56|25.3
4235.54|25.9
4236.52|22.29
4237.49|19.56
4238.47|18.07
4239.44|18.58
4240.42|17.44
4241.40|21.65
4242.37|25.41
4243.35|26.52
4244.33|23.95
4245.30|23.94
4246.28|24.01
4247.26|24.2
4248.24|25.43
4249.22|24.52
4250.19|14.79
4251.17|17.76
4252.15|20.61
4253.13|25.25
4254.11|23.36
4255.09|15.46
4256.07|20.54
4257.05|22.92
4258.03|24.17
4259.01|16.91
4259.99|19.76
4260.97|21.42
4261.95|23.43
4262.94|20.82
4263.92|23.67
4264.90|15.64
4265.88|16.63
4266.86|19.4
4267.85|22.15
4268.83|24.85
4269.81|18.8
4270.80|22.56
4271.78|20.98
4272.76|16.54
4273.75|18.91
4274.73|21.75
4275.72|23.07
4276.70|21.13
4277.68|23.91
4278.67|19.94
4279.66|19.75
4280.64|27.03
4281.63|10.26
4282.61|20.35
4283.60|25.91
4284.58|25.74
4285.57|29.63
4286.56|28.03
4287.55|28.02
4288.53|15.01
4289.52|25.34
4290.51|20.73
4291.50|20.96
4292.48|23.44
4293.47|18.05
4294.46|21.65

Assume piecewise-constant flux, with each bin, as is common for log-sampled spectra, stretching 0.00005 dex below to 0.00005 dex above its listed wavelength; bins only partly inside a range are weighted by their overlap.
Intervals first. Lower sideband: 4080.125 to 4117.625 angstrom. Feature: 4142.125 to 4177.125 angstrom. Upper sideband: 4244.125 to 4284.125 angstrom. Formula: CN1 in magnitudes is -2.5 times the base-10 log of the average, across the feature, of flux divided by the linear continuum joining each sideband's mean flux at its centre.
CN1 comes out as 0.211 mag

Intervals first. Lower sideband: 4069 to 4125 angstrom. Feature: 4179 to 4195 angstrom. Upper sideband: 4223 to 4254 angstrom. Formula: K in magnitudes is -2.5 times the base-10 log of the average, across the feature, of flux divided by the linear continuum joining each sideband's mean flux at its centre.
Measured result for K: 0.12 mag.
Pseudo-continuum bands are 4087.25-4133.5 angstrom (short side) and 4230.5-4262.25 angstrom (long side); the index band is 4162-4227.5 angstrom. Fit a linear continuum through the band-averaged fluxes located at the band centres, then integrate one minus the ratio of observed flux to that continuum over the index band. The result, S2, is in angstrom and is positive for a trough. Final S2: 7.9 angstrom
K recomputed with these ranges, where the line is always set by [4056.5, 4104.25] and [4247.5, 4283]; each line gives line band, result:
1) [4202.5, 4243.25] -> 0.056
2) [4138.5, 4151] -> 0.128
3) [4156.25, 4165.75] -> 0.125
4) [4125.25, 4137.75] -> 0.071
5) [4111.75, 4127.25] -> -0.057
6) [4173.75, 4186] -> 0.028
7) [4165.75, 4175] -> 0.107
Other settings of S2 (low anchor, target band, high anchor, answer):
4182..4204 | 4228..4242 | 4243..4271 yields 0.20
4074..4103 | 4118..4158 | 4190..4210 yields 2.55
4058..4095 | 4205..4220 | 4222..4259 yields 0.81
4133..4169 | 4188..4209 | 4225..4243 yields 0.96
